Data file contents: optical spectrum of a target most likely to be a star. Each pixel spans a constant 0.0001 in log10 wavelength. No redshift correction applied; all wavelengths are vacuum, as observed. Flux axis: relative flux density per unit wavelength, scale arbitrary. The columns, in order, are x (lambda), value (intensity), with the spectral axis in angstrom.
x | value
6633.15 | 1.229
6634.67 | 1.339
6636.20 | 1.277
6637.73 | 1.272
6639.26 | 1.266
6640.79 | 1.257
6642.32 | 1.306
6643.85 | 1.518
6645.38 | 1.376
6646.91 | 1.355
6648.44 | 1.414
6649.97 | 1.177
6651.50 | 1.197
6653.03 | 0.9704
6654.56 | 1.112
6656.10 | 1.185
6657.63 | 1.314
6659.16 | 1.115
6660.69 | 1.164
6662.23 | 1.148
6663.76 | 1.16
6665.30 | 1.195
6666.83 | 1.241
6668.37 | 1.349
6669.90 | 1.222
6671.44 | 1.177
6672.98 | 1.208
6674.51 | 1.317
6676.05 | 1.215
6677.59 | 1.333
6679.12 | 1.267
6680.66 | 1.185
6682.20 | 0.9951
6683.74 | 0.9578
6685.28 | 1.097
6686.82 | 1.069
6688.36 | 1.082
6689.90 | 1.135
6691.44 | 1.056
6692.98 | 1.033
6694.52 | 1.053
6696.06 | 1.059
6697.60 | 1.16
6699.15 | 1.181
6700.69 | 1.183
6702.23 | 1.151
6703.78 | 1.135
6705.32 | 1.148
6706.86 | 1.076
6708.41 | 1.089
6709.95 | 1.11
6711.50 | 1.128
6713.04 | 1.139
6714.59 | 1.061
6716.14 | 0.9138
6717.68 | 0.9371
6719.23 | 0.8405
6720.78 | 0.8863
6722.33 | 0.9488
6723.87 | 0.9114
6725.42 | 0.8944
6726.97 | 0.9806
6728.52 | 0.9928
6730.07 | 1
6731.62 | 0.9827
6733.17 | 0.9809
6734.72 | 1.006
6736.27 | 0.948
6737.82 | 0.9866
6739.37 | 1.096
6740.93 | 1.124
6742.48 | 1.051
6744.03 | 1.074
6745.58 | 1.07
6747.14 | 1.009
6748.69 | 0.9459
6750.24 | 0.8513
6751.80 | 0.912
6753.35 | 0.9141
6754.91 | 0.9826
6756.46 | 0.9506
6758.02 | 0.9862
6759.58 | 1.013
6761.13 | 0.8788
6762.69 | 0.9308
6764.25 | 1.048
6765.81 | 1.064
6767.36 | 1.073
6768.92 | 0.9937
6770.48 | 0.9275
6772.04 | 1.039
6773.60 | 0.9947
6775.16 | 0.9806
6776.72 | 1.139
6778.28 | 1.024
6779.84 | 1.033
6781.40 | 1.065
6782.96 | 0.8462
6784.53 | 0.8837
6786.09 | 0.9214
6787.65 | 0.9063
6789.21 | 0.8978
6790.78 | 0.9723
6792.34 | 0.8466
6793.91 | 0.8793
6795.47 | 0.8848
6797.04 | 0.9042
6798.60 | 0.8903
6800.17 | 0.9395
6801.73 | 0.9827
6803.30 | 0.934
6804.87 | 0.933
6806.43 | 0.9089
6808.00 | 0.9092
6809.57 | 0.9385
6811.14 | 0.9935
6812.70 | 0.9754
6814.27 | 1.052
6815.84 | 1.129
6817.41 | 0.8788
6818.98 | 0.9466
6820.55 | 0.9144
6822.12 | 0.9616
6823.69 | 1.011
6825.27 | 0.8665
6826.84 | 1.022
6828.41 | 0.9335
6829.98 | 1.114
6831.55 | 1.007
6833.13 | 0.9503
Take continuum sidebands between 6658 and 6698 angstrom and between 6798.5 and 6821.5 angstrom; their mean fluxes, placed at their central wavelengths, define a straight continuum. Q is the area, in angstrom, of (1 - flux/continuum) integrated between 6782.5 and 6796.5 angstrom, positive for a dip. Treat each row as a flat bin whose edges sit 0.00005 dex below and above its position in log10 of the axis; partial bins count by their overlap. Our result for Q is 1.32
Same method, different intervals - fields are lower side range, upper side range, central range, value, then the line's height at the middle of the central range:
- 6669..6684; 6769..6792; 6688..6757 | 4.5 angstrom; 1.1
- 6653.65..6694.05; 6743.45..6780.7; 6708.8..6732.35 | 2.0 angstrom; 1.07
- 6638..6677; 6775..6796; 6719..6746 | 2.0 angstrom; 1.07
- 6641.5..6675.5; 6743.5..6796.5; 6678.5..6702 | 1.2 angstrom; 1.16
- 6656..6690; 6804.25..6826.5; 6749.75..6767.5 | 1.4 angstrom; 1.05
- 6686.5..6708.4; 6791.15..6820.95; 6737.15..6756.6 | 0.6 angstrom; 1.03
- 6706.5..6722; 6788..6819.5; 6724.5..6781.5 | -0.9 angstrom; 0.982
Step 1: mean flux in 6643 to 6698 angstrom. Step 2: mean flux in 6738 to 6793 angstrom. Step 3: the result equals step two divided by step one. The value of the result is 0.83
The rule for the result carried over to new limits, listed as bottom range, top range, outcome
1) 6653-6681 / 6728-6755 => 0.82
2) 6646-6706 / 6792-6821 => 0.81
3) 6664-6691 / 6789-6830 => 0.80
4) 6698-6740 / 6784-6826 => 0.91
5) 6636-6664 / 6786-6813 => 0.74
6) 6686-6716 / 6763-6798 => 0.88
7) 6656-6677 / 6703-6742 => 0.83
